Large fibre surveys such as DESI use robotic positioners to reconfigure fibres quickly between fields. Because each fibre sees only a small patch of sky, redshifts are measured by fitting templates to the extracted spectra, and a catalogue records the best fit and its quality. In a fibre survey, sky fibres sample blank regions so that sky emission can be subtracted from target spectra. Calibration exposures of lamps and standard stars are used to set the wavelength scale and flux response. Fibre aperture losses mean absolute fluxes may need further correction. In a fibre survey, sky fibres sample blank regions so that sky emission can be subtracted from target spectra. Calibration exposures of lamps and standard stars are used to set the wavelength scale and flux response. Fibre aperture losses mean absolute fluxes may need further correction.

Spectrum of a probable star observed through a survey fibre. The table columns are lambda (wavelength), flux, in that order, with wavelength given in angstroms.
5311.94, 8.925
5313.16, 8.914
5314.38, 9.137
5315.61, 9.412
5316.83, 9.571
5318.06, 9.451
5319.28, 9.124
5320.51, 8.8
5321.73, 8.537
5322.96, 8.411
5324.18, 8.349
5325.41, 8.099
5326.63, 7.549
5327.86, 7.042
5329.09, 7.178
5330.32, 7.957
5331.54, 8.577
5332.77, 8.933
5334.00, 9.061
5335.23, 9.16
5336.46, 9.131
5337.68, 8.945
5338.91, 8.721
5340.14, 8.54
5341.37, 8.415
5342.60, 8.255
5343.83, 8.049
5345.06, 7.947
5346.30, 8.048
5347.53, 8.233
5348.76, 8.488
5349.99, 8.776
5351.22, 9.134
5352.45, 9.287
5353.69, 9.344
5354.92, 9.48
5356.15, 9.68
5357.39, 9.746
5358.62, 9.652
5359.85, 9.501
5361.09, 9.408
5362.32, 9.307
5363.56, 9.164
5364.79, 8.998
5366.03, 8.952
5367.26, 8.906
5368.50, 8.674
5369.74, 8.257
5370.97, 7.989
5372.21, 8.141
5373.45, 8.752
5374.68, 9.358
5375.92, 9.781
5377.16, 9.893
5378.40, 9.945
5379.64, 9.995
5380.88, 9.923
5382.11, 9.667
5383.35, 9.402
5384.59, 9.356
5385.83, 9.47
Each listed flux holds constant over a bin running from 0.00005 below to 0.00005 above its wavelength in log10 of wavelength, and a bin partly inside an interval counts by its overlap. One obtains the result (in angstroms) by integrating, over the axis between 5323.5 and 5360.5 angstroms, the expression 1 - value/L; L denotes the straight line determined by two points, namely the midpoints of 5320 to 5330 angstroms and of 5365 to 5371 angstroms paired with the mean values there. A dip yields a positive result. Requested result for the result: -1.8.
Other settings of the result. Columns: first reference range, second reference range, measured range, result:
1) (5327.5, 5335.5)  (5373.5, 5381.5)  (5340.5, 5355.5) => 0.32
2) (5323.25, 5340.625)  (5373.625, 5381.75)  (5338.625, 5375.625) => 1.15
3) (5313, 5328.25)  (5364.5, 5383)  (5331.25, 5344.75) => 0.20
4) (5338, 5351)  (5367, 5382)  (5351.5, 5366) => -1.06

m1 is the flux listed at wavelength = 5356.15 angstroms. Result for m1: 9.68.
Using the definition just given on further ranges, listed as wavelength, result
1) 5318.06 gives 9.451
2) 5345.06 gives 7.947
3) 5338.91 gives 8.721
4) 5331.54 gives 8.577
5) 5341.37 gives 8.415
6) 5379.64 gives 9.995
